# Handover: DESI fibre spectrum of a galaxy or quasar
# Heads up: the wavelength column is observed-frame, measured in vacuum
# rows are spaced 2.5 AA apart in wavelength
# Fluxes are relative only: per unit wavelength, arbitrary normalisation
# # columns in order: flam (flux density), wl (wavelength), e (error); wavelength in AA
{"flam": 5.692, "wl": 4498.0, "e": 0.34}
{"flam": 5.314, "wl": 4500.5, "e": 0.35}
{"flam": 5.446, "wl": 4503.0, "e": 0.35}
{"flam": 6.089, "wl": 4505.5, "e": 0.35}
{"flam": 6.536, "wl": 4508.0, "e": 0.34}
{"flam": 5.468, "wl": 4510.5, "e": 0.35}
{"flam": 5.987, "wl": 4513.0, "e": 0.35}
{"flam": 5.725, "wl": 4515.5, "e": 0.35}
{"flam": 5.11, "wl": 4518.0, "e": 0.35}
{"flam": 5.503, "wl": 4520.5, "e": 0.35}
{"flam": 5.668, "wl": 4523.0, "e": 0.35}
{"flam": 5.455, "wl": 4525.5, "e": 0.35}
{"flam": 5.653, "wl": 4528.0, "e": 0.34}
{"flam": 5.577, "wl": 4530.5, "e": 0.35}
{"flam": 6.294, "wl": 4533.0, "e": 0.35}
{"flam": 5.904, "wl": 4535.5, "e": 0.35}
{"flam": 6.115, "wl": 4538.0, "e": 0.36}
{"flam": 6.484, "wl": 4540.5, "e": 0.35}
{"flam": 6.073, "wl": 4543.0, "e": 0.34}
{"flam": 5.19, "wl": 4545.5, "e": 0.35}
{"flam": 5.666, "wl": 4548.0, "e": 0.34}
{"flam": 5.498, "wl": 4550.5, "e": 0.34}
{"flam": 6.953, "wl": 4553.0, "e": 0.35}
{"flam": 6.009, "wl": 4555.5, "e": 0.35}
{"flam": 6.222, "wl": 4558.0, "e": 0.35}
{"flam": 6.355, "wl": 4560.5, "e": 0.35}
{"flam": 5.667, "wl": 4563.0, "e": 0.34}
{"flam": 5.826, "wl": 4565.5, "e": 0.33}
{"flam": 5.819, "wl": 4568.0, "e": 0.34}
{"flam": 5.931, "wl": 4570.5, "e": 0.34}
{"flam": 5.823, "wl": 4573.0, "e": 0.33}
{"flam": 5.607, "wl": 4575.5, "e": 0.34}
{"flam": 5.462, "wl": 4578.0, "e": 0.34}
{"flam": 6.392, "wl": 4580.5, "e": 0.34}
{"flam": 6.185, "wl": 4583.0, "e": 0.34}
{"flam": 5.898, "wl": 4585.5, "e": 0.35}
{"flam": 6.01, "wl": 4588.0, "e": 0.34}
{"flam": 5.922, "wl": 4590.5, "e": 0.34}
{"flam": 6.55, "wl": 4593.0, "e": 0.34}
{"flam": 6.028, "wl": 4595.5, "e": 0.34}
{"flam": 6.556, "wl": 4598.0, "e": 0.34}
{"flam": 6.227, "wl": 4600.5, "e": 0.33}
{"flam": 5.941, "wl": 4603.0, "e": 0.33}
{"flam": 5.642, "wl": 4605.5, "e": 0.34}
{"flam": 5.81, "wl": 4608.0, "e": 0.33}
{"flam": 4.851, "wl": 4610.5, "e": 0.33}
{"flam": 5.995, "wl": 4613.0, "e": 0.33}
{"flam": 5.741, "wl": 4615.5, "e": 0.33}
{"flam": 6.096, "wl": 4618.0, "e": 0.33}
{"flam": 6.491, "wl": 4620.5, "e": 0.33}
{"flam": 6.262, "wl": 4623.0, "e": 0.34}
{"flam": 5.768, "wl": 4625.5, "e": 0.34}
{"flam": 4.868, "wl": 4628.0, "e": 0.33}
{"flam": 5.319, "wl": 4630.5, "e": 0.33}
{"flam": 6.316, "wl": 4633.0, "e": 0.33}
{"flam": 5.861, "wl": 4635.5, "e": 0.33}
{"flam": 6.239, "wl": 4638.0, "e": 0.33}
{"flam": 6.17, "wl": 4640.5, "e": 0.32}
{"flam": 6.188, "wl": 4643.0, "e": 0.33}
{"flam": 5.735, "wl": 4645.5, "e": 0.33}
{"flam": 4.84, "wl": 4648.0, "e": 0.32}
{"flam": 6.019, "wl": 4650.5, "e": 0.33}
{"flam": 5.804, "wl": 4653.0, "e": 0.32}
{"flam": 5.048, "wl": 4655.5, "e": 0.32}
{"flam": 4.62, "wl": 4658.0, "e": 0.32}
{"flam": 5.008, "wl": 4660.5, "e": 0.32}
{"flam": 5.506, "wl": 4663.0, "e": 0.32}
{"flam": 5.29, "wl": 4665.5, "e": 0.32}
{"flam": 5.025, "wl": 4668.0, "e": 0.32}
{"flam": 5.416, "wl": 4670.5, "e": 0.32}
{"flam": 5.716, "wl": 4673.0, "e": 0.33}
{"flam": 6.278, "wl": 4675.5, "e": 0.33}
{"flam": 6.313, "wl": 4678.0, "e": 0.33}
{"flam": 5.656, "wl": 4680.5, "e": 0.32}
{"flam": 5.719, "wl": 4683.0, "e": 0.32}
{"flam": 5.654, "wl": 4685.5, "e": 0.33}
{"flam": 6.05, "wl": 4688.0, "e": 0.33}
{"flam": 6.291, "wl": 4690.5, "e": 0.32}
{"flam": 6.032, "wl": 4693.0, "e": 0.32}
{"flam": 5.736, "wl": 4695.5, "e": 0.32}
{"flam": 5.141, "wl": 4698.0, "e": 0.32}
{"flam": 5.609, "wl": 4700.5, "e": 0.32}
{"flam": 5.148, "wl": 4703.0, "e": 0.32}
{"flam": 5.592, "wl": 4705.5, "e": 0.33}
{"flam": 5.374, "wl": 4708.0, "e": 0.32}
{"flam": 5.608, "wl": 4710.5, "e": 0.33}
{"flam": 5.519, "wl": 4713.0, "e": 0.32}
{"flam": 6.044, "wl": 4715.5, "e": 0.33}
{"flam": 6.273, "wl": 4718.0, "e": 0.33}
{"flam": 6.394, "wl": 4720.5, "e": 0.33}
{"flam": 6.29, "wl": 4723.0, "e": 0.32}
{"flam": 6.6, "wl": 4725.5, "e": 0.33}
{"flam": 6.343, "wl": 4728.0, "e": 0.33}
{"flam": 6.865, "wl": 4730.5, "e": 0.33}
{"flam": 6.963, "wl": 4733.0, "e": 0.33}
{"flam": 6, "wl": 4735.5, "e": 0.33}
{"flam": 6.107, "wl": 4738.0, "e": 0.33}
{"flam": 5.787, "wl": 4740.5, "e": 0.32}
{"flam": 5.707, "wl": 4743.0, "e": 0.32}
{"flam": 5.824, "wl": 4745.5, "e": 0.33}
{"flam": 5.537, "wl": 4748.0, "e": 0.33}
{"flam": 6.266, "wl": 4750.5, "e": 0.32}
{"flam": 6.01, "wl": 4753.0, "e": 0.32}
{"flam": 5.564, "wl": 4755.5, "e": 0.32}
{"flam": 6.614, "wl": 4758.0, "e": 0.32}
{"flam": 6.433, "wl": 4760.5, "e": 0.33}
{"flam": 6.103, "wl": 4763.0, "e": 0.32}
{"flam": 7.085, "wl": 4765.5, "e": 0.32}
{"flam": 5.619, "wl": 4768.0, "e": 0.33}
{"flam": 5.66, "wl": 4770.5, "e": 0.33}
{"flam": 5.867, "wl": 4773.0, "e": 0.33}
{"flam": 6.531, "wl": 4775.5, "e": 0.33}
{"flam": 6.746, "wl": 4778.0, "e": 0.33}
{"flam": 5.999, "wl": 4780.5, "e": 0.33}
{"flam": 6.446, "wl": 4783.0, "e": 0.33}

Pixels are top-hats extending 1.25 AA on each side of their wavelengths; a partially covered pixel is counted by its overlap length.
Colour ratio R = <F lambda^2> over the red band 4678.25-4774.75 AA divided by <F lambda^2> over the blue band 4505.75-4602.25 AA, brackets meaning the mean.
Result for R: 1.1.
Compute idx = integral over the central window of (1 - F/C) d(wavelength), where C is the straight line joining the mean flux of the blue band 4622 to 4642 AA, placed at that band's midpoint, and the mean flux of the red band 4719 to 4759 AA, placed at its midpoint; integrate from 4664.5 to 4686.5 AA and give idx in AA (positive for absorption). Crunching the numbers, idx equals 1.1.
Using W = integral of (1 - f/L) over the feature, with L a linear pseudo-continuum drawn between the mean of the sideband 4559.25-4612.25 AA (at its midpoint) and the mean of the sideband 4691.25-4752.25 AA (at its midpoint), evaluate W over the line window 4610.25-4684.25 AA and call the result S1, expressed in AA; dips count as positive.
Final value 3.19 AA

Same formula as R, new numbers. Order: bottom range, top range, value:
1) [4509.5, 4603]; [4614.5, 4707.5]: 1.01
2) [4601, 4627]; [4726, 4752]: 1.11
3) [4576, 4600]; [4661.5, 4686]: 0.96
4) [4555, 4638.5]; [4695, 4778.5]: 1.08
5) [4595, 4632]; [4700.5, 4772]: 1.09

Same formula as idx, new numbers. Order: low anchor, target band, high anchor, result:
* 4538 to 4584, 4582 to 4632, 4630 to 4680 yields -0.9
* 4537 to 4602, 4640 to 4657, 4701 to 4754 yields 1.0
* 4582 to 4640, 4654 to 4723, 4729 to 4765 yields 4.7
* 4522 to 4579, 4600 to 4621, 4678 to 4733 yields 0.3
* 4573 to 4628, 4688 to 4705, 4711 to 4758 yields 1.1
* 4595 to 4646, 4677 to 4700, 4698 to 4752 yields 0.5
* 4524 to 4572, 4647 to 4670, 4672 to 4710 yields 2.2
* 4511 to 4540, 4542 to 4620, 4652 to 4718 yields -3.4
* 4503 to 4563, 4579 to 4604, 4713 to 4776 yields -0.9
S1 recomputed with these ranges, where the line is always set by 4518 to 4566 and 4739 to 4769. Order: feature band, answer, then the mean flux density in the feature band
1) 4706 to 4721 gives 0.47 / 5.83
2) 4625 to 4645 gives 0.39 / 5.84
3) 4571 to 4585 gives 0.03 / 5.9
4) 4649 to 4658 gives 0.76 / 5.46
